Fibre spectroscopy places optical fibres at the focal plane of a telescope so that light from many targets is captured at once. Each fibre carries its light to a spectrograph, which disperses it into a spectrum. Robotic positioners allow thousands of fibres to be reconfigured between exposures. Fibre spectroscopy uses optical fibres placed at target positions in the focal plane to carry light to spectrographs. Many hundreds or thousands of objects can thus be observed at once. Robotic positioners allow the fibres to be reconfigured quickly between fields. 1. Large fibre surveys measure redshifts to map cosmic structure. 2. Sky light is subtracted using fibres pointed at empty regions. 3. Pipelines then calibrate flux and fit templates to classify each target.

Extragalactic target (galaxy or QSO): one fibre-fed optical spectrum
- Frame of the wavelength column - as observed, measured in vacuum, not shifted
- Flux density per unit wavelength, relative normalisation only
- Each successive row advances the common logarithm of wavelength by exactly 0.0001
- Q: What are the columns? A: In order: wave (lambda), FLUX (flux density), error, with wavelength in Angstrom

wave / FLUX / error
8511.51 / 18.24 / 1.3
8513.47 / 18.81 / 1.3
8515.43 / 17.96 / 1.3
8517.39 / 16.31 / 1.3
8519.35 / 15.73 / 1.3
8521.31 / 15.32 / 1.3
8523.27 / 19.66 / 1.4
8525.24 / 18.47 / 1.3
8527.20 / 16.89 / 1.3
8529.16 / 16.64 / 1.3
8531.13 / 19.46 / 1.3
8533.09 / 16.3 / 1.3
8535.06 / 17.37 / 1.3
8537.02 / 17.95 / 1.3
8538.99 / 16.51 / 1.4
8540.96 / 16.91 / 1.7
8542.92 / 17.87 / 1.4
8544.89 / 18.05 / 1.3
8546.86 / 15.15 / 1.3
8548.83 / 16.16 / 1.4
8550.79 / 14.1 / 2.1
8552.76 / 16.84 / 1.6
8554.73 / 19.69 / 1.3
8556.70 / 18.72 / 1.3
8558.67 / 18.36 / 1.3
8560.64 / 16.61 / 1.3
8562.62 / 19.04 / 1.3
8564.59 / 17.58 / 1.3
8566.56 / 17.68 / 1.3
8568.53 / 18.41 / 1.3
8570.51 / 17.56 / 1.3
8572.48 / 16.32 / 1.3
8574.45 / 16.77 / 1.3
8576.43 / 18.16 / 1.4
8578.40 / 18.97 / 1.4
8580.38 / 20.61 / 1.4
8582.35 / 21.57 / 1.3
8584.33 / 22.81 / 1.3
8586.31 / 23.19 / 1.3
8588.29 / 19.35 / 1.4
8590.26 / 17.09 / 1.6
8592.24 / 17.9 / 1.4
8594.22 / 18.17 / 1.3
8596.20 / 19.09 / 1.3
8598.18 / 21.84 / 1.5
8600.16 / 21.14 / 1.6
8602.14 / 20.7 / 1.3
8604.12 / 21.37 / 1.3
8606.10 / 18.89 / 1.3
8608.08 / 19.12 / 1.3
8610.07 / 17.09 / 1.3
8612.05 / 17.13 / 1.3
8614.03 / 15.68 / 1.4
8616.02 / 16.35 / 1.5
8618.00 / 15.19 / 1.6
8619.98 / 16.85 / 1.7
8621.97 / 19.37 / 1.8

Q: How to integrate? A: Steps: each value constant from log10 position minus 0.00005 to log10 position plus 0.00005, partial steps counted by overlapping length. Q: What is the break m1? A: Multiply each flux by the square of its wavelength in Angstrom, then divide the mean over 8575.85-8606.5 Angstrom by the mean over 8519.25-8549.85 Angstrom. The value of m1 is 1.18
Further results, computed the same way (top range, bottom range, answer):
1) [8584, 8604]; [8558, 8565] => 1.13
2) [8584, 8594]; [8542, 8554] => 1.21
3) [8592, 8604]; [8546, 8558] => 1.20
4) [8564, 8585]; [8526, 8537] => 1.09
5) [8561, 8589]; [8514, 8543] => 1.12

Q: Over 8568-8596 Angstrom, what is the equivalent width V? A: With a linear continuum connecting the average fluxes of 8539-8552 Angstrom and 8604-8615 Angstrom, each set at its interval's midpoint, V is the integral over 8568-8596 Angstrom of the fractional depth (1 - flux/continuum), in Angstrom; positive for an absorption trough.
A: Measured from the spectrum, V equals -2.88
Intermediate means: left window 16.4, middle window 19.1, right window 18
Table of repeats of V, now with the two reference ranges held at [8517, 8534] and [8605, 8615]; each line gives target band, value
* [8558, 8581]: -0.68 Angstrom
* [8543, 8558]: 0.27 Angstrom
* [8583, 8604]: -3.17 Angstrom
